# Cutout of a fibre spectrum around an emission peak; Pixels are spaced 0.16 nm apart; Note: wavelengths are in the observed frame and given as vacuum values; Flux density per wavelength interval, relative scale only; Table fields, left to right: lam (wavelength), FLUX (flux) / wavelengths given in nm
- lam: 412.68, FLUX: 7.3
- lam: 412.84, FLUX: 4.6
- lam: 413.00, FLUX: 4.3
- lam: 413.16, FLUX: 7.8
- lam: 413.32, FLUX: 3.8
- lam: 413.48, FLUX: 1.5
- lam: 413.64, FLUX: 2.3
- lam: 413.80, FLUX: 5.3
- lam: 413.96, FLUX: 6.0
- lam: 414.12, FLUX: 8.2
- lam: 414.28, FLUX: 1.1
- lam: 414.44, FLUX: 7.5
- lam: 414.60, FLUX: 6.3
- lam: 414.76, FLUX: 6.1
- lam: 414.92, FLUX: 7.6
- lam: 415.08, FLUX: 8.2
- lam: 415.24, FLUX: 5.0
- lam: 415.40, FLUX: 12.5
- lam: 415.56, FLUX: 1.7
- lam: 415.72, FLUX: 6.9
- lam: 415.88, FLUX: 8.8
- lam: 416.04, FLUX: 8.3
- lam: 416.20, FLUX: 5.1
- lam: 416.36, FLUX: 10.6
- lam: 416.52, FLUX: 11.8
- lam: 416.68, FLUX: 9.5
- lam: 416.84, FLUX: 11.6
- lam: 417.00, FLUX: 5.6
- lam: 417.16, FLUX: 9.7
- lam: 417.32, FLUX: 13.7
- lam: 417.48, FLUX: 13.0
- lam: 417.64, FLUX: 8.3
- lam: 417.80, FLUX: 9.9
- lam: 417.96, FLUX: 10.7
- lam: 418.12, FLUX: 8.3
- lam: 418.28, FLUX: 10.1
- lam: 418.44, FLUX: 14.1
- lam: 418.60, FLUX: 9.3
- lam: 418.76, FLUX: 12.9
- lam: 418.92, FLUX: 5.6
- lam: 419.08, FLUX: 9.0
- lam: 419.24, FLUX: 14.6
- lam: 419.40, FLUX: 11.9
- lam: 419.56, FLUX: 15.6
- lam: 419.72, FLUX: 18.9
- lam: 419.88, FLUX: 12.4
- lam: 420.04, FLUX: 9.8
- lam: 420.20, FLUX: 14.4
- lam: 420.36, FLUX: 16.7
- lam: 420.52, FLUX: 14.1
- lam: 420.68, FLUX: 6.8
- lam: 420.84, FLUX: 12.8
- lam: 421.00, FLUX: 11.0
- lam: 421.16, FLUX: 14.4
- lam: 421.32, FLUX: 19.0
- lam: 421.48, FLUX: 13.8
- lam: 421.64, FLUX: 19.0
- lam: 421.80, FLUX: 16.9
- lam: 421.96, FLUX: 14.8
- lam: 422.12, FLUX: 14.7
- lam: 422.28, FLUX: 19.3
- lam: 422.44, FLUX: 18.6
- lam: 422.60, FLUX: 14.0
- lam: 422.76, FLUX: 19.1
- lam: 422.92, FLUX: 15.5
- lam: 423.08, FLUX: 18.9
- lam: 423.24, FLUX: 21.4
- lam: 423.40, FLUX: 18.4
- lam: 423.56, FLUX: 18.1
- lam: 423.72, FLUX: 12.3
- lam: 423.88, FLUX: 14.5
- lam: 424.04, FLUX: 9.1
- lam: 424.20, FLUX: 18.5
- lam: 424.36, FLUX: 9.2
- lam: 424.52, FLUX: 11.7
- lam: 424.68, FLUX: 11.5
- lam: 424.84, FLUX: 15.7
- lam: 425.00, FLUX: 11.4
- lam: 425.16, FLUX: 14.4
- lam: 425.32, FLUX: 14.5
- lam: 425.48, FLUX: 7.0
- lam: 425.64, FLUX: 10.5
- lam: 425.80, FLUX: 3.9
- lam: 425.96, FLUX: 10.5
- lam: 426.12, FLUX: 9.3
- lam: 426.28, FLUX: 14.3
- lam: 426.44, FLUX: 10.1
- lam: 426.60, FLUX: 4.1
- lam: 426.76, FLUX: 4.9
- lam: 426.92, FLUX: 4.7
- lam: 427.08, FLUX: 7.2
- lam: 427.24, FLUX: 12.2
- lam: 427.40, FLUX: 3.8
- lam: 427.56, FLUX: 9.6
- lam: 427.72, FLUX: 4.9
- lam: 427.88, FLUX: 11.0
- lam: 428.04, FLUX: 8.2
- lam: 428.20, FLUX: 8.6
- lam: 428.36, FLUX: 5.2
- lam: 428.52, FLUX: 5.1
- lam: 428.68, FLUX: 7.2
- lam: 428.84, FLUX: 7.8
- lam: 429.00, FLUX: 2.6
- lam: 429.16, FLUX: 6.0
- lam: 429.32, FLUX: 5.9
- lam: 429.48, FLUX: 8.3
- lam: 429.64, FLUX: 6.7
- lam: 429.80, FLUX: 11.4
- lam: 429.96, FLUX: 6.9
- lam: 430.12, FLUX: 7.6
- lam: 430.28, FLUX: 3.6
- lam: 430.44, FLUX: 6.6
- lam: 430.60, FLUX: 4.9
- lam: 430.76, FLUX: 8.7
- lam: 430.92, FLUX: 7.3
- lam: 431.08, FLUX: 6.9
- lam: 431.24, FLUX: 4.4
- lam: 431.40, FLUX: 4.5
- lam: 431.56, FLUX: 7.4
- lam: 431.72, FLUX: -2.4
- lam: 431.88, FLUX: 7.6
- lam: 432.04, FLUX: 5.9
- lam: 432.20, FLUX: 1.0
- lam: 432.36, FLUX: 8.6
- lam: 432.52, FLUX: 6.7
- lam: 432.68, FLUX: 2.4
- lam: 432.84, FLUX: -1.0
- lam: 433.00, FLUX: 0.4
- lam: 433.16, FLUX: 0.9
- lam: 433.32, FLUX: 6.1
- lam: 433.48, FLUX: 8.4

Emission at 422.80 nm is C IV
